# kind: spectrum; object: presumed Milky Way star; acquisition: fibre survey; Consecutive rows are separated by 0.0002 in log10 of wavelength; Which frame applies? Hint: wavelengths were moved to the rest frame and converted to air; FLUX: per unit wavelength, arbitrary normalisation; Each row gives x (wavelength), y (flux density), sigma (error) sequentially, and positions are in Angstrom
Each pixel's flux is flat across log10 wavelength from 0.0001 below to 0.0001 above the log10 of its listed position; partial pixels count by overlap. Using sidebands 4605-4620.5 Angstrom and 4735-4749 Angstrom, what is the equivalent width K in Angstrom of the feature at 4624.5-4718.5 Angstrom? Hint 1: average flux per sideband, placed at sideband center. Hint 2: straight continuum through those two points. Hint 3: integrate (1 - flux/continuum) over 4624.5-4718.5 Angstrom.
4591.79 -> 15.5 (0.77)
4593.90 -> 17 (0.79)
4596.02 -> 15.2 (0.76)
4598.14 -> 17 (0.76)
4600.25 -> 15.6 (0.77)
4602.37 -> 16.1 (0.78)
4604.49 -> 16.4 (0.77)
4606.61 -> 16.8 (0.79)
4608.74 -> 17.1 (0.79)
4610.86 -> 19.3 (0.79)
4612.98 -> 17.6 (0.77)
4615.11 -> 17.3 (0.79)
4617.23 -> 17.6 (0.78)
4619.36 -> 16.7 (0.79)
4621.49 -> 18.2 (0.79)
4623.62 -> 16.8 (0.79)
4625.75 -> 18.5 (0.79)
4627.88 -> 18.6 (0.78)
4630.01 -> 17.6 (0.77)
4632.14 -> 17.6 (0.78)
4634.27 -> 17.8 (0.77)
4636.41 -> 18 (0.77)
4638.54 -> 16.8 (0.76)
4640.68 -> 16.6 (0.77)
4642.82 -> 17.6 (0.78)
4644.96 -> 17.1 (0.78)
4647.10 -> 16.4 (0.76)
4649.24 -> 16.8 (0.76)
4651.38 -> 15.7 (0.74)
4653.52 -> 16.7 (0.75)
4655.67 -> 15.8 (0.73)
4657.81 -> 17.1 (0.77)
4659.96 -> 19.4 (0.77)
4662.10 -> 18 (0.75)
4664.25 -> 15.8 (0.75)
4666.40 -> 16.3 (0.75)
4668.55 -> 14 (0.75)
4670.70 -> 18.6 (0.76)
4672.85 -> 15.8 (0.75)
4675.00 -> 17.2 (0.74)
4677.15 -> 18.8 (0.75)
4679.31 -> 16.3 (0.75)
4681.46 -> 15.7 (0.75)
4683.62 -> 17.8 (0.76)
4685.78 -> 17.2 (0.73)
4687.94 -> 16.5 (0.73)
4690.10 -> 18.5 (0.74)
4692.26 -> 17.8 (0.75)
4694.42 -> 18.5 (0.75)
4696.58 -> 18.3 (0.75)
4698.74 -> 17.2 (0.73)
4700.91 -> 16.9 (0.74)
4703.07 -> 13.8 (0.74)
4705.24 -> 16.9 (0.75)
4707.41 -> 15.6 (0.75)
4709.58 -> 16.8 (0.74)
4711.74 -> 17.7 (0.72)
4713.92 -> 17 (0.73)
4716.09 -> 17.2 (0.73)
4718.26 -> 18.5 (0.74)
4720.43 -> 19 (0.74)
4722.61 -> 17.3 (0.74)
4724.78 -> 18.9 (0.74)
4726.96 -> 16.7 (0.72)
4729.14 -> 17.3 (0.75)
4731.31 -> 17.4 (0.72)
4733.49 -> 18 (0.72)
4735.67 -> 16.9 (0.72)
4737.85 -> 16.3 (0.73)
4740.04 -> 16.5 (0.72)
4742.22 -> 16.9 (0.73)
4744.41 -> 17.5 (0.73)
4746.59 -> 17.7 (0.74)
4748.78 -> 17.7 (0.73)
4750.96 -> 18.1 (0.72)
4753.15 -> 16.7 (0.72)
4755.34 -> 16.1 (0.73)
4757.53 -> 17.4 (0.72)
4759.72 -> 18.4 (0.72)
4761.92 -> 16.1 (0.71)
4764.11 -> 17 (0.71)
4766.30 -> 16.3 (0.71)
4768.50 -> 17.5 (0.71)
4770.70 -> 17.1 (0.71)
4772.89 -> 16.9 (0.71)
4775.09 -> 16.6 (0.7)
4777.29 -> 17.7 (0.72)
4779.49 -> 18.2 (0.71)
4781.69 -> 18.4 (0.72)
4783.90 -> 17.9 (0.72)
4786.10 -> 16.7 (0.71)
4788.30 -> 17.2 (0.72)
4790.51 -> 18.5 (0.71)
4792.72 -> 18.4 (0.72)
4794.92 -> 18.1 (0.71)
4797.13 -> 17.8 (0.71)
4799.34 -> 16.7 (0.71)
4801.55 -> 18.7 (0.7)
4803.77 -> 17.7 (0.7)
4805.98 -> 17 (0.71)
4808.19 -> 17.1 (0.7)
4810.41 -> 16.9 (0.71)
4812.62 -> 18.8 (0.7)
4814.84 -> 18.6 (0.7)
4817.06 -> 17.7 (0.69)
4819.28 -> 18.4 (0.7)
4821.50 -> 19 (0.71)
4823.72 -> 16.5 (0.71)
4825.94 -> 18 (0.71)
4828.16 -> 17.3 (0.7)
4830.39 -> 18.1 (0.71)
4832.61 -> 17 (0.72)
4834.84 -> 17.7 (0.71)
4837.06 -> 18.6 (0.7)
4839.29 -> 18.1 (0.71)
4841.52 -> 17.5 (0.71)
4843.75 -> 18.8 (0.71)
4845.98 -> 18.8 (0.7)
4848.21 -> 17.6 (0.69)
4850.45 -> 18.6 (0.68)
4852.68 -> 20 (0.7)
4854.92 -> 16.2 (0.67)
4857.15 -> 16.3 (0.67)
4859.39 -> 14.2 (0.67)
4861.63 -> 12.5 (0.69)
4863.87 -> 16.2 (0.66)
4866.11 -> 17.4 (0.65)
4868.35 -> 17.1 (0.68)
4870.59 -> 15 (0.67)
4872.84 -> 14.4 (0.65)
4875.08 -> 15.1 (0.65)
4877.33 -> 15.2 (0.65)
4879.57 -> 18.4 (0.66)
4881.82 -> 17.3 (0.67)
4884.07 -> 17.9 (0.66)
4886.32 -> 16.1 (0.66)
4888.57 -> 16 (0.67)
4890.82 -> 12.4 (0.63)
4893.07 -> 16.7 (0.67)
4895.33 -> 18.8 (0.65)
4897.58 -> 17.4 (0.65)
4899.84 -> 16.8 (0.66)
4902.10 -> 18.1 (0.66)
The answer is 0.9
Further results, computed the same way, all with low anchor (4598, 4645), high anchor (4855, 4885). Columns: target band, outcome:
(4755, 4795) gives -2.28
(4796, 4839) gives -4.11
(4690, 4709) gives -0.08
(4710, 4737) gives -1.39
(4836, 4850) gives -1.89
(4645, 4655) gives 0.43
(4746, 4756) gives -0.41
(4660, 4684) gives 0.31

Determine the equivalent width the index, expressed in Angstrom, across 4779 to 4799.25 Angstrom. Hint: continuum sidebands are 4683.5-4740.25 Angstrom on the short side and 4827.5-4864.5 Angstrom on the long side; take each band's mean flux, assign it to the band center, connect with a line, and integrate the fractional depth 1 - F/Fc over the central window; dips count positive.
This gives -0.66 Angstrom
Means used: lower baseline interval 17.3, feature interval 17.8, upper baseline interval 17.3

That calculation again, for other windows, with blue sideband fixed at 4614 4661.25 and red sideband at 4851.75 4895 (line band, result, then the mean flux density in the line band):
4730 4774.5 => -1.1 Angstrom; 17.1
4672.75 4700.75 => -0.6 Angstrom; 17.4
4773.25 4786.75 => -0.8 Angstrom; 17.6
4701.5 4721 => 0.0 Angstrom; 16.9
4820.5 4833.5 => -1.1 Angstrom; 17.7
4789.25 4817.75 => -2.5 Angstrom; 17.8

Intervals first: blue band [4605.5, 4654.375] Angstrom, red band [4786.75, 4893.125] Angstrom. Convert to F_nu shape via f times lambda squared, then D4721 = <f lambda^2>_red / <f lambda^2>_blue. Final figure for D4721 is 1.1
